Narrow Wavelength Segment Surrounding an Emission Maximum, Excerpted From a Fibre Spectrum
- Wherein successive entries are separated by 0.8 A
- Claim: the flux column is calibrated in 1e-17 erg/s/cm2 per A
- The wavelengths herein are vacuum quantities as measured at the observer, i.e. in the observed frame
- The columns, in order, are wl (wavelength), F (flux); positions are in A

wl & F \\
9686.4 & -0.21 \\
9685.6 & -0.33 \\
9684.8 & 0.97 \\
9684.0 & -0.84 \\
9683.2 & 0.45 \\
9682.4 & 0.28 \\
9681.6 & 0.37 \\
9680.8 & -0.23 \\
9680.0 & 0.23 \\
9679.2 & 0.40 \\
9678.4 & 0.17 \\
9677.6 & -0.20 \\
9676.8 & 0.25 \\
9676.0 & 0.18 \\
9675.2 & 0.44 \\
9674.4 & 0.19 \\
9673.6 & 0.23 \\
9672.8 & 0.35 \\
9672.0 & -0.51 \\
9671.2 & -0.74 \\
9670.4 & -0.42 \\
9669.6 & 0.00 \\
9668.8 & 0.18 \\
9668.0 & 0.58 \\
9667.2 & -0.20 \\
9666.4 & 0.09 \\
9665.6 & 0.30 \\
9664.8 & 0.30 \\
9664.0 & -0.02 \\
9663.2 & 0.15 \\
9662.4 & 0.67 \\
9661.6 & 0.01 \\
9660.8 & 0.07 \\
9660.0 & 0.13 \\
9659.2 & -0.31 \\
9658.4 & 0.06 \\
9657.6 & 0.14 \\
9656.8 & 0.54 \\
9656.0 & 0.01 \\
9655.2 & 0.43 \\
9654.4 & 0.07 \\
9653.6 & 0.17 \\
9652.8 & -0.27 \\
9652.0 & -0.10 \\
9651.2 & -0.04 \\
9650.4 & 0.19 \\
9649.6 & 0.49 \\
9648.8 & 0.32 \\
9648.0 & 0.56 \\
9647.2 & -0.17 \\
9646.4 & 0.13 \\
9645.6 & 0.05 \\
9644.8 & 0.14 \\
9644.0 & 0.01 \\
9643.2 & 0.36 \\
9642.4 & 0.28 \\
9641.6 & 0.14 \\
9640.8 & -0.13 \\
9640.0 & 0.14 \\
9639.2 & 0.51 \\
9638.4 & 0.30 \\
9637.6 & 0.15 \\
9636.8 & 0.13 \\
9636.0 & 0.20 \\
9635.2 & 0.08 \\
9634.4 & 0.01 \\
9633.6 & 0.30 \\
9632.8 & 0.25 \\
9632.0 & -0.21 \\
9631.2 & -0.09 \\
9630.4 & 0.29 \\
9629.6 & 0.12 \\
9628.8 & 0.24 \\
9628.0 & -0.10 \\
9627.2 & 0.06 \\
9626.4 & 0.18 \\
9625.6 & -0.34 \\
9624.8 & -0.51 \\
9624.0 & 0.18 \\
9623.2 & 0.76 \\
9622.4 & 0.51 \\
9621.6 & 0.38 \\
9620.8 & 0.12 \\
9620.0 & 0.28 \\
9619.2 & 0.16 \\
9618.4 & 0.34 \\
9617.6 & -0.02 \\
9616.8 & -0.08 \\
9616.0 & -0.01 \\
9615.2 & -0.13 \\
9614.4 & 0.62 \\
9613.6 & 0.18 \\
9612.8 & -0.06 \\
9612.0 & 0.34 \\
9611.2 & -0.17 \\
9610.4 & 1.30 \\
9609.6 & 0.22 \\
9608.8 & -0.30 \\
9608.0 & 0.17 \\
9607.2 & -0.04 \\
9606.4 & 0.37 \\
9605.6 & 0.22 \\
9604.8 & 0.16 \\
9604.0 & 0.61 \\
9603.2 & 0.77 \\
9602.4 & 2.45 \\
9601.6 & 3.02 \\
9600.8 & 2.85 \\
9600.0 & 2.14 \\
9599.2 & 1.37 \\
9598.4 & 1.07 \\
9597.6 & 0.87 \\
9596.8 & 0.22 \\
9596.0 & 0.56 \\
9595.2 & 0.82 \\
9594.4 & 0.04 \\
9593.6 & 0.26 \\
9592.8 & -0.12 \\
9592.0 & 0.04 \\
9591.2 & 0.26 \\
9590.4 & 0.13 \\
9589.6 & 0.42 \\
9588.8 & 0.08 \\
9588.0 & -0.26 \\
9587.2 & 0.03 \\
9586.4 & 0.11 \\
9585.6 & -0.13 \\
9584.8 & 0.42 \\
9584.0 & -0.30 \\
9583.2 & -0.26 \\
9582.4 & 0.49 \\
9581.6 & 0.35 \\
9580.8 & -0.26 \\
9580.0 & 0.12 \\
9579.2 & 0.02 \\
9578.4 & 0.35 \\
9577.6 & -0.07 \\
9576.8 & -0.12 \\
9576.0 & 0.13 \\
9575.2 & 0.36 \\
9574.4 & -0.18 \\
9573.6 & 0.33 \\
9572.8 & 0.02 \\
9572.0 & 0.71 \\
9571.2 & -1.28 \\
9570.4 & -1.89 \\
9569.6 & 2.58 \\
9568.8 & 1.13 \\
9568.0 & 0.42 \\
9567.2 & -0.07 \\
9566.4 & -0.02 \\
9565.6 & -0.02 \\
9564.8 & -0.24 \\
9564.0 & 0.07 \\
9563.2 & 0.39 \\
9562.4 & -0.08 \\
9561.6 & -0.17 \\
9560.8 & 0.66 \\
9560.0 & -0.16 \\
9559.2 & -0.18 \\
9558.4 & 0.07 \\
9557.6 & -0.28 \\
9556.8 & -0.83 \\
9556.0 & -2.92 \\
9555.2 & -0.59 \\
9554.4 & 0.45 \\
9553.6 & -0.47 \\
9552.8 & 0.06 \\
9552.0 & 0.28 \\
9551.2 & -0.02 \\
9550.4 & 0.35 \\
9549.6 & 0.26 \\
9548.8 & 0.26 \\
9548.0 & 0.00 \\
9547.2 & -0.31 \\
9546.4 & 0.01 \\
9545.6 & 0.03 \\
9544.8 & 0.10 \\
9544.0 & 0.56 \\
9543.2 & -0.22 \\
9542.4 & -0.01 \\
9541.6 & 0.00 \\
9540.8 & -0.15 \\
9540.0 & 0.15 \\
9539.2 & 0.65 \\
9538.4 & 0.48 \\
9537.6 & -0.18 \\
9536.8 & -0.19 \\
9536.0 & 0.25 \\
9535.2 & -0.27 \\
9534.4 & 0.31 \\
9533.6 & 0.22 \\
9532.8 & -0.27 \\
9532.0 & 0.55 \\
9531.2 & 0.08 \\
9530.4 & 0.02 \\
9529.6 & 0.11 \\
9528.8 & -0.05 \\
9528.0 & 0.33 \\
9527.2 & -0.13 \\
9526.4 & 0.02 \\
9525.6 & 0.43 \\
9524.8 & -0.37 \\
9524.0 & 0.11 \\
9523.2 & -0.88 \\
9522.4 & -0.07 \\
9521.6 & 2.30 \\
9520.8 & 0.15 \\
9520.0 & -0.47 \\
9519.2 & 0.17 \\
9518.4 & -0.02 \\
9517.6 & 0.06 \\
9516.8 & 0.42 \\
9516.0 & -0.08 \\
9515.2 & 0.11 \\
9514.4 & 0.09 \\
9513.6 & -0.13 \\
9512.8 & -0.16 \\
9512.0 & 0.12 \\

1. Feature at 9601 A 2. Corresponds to [O III] 5007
